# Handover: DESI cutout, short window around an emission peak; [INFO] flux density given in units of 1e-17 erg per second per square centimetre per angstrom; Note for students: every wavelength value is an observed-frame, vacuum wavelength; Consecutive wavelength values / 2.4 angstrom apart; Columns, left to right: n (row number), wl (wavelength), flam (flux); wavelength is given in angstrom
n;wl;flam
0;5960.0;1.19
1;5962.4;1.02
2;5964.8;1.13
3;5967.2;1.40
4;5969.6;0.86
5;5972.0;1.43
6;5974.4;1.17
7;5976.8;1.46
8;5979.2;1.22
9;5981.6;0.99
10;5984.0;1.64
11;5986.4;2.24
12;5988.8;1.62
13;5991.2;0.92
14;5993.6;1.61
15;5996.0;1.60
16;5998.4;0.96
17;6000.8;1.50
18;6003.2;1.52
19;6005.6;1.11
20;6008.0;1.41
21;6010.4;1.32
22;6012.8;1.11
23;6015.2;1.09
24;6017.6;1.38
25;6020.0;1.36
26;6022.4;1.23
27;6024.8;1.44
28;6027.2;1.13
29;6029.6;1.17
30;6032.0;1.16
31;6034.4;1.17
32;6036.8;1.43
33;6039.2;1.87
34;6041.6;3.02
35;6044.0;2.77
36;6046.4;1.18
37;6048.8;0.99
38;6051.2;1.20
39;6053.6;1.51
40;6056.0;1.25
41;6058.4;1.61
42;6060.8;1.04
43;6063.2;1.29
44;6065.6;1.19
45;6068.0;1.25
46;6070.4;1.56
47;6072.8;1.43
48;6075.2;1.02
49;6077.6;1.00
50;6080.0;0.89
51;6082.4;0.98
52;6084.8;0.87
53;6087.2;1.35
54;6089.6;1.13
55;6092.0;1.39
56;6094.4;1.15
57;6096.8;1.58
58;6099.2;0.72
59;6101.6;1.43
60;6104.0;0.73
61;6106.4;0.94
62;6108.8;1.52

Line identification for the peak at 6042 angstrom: [O III] 5007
